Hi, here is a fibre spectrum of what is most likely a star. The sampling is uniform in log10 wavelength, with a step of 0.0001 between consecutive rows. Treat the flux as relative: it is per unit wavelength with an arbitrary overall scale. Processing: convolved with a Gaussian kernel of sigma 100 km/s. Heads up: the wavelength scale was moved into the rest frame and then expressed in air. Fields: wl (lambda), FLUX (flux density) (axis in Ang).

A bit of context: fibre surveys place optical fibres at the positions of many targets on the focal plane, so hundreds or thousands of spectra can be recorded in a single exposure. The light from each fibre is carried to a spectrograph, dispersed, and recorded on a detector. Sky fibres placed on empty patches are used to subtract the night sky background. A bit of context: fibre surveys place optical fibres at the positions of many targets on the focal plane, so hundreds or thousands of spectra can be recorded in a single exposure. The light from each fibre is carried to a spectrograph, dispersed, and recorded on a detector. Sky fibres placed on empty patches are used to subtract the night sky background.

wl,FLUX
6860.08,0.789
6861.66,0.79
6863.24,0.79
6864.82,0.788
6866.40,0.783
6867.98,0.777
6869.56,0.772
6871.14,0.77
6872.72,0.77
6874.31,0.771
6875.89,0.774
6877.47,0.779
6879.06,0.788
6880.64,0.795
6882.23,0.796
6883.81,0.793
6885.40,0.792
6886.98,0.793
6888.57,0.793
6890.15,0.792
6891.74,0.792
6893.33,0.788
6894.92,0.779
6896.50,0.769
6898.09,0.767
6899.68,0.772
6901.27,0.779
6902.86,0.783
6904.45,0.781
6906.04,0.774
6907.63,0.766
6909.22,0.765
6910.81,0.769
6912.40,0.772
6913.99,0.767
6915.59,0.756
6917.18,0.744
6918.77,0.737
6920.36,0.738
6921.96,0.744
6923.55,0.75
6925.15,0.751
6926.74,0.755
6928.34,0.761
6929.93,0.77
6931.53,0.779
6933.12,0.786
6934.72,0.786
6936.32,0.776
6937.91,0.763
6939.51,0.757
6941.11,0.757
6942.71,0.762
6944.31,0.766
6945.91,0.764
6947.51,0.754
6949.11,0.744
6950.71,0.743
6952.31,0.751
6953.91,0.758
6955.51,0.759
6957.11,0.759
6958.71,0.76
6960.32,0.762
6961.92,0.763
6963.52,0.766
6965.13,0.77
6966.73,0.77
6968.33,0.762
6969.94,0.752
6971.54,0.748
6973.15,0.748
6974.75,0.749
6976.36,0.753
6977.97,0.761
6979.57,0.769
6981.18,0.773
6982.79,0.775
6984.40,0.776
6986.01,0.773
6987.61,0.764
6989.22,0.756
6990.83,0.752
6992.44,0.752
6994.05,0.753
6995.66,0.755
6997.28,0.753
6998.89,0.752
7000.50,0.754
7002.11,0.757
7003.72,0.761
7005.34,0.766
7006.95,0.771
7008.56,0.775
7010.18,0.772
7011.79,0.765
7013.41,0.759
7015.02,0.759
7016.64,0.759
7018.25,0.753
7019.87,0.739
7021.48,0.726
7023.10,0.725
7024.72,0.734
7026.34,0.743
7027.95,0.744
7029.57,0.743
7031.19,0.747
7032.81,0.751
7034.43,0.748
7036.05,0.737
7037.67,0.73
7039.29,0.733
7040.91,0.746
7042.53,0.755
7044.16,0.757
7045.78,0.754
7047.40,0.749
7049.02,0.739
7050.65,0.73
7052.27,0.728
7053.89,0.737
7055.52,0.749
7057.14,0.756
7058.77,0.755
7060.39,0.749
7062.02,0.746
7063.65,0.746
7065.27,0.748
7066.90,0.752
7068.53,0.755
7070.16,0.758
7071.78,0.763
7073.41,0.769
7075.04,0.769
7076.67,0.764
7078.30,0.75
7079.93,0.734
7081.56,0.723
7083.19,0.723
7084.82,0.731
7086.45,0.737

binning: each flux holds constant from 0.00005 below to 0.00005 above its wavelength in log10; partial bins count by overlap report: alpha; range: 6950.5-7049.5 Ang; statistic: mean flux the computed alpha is 0.755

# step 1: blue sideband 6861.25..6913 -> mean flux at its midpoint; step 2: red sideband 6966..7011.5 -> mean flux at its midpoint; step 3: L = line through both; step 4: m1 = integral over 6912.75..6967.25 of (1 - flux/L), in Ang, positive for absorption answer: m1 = 0.8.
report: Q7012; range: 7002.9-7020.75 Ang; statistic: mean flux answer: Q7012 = 0.762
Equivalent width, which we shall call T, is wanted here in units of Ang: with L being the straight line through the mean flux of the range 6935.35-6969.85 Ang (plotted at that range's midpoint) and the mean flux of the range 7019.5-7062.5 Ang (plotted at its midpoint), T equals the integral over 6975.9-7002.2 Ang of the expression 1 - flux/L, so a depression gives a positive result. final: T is -0.3 Ang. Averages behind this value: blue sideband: 0.76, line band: 0.761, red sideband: 0.743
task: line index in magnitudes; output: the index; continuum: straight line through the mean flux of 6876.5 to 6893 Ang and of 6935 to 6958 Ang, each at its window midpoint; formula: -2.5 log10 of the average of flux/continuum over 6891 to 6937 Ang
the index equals 0.01 mag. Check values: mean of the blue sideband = 0.791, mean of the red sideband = 0.759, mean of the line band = 0.767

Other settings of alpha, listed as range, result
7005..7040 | 0.749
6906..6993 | 0.761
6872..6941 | 0.772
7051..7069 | 0.747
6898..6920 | 0.766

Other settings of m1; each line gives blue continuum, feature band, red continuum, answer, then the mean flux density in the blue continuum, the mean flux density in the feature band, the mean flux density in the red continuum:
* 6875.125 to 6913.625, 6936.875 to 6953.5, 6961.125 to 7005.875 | 0.27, 0.781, 0.756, 0.76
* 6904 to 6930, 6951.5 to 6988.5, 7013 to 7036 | -0.50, 0.758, 0.762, 0.745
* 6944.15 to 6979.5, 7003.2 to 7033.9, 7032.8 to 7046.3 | -0.15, 0.758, 0.752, 0.745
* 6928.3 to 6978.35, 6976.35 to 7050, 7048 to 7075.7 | 0.14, 0.761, 0.754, 0.75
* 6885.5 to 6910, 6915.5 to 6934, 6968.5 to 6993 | 0.42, 0.78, 0.756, 0.76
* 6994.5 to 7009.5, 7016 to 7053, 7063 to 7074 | 0.78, 0.76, 0.742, 0.756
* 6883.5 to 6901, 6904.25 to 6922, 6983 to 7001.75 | 0.44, 0.784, 0.759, 0.759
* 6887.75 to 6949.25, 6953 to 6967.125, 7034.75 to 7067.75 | -0.05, 0.767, 0.763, 0.745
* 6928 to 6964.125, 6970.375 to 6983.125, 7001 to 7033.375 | 0.00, 0.763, 0.759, 0.753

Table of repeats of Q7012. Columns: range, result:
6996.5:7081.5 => 0.75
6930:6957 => 0.763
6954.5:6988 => 0.763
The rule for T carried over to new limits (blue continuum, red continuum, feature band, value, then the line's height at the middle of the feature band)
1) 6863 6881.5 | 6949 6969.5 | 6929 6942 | -0.1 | 0.765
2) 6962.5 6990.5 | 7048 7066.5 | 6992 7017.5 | -0.1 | 0.756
